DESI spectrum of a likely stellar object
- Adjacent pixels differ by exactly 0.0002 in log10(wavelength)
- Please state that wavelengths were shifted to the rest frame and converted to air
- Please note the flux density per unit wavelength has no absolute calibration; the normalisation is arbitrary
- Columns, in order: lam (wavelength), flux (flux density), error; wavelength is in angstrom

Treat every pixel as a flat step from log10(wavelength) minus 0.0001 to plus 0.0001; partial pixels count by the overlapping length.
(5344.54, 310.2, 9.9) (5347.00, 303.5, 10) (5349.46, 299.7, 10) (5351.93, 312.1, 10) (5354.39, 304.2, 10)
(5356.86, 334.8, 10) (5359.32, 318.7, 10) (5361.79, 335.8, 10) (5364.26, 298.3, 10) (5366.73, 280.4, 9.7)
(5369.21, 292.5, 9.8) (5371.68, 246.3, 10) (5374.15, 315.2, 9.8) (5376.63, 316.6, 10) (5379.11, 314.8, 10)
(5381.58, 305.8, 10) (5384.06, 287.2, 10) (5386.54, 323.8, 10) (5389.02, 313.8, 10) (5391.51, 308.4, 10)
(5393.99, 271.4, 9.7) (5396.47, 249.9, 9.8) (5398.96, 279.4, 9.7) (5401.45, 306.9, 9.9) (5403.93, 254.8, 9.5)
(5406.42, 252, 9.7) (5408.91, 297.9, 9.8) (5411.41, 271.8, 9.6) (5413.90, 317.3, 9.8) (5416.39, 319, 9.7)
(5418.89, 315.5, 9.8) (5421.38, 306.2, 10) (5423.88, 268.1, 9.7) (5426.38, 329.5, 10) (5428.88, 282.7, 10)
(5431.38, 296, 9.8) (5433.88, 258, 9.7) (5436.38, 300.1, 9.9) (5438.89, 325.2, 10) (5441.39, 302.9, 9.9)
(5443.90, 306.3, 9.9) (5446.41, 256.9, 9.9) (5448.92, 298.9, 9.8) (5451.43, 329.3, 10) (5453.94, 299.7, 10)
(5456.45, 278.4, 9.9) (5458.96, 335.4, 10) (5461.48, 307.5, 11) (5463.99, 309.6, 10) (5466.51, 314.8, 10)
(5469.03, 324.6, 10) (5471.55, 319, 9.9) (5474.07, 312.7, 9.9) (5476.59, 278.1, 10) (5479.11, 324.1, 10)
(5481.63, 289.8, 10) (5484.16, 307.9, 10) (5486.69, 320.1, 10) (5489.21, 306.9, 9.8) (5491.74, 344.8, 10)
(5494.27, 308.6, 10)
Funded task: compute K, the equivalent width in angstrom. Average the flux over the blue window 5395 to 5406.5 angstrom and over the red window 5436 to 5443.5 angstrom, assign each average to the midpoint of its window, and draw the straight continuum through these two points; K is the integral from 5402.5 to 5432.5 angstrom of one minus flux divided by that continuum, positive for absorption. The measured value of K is -0.5 angstrom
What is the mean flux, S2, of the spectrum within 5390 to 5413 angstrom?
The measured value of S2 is 278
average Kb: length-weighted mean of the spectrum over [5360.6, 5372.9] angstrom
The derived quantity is 290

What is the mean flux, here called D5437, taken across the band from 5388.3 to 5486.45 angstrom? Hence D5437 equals 298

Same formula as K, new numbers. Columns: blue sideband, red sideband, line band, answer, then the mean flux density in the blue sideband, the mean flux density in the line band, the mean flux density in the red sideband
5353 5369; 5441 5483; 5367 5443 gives 3.5 angstrom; 311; 294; 305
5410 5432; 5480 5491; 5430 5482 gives 0.3 angstrom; 301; 303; 309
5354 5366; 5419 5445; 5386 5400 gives 0.9 angstrom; 318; 290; 298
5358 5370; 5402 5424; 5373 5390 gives -0.6 angstrom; 306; 311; 291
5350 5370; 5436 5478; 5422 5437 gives 0.9 angstrom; 310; 289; 306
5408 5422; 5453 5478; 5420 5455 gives 1.0 angstrom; 305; 297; 308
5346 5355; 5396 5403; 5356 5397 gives -1.3 angstrom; 305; 301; 281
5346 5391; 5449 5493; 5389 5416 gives 2.1 angstrom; 306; 284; 312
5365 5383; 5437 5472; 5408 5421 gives -0.1 angstrom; 296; 305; 307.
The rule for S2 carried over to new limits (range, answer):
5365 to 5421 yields 293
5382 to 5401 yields 292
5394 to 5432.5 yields 289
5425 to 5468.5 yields 302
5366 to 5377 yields 288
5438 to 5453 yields 303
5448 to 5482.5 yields 309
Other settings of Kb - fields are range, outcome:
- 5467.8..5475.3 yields 319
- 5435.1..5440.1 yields 312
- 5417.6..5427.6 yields 305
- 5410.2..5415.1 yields 295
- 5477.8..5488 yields 310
